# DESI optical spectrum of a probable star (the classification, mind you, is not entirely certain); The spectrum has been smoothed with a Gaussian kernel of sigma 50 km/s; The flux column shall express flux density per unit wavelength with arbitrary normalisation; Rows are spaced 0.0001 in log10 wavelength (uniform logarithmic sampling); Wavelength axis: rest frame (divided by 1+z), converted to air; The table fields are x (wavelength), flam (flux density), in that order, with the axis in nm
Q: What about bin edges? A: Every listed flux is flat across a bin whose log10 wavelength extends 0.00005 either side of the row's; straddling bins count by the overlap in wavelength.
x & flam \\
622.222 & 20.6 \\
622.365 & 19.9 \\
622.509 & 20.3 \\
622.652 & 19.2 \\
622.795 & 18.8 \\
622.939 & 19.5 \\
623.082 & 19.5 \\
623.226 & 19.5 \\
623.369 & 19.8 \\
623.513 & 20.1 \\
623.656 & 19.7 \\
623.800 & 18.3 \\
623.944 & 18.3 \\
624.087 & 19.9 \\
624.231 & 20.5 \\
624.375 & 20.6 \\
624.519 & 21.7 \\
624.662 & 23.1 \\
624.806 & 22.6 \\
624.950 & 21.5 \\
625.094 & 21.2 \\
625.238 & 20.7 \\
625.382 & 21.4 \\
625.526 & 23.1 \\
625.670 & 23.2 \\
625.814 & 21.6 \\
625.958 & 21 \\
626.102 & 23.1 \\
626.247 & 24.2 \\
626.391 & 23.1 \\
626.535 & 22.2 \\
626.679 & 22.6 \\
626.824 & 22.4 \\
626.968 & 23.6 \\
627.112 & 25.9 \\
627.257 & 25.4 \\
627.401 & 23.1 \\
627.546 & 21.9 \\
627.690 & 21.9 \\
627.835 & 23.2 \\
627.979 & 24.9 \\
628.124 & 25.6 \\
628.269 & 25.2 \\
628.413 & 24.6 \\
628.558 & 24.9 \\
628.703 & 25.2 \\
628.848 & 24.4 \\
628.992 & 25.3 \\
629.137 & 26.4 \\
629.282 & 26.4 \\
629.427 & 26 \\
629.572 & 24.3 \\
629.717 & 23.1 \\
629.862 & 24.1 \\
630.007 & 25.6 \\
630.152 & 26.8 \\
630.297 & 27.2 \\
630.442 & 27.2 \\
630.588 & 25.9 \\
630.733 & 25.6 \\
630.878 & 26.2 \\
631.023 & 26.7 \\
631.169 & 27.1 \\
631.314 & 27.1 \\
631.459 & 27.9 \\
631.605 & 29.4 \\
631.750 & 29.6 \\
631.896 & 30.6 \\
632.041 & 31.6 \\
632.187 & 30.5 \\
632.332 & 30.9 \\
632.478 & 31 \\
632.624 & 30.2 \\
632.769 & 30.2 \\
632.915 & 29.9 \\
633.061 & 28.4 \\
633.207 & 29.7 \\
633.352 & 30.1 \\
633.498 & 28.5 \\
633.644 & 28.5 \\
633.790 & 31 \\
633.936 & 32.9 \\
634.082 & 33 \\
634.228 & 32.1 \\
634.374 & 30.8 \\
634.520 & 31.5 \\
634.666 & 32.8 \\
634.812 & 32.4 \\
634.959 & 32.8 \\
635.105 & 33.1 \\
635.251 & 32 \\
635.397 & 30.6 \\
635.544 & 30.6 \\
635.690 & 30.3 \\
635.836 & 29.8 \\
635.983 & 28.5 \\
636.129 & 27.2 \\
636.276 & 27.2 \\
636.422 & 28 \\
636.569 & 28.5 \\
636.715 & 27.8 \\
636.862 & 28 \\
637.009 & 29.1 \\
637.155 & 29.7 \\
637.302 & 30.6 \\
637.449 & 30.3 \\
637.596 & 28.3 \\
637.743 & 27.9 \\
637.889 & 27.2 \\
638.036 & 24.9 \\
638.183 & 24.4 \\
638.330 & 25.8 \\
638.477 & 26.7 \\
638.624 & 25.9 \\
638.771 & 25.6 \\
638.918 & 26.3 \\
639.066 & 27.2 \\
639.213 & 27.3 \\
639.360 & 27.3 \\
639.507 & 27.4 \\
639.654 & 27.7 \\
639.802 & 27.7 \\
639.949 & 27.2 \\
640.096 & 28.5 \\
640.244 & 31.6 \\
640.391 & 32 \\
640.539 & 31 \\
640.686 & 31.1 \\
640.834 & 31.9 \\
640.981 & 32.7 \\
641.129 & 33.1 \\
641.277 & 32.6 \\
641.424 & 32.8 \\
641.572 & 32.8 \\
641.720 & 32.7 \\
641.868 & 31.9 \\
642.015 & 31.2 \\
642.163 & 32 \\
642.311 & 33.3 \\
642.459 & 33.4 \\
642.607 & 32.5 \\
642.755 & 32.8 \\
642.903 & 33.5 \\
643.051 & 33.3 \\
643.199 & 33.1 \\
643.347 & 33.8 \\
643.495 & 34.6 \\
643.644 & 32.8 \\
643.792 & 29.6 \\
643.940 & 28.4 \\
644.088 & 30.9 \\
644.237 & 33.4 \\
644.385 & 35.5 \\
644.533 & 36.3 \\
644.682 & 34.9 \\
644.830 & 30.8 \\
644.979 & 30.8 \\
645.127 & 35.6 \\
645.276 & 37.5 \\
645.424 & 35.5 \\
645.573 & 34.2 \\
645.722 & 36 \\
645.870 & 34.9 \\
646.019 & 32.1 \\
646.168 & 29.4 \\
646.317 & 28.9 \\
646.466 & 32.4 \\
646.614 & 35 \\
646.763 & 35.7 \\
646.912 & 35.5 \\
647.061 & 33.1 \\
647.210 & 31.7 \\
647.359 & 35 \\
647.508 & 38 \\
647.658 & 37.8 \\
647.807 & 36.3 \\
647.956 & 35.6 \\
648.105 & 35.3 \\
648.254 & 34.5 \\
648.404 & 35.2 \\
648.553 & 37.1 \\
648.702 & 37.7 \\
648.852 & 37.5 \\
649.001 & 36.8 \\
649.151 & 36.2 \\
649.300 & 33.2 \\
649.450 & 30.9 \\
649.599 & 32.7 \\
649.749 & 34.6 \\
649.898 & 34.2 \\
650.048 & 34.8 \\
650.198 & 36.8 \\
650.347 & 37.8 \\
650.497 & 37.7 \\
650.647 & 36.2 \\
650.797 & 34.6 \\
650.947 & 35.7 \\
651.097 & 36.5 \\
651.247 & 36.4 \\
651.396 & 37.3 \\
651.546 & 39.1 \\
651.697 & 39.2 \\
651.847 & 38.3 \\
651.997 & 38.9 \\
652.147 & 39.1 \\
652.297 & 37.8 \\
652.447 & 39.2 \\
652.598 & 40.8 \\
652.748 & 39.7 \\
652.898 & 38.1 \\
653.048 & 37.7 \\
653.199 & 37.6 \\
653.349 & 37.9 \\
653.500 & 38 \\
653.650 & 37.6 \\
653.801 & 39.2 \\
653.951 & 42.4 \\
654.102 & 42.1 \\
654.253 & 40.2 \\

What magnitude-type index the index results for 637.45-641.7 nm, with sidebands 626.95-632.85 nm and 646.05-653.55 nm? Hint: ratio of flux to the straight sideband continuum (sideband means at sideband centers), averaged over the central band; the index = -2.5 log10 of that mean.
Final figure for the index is 0.08 mag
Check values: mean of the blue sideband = 26.4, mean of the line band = 28.8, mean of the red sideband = 36.1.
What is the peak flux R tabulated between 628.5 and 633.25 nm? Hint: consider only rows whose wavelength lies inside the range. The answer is 31.6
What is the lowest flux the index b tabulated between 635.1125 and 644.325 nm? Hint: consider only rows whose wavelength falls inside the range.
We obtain 24.4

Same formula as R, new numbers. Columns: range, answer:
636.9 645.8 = 37.5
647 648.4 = 38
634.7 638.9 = 33.1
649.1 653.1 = 40.8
